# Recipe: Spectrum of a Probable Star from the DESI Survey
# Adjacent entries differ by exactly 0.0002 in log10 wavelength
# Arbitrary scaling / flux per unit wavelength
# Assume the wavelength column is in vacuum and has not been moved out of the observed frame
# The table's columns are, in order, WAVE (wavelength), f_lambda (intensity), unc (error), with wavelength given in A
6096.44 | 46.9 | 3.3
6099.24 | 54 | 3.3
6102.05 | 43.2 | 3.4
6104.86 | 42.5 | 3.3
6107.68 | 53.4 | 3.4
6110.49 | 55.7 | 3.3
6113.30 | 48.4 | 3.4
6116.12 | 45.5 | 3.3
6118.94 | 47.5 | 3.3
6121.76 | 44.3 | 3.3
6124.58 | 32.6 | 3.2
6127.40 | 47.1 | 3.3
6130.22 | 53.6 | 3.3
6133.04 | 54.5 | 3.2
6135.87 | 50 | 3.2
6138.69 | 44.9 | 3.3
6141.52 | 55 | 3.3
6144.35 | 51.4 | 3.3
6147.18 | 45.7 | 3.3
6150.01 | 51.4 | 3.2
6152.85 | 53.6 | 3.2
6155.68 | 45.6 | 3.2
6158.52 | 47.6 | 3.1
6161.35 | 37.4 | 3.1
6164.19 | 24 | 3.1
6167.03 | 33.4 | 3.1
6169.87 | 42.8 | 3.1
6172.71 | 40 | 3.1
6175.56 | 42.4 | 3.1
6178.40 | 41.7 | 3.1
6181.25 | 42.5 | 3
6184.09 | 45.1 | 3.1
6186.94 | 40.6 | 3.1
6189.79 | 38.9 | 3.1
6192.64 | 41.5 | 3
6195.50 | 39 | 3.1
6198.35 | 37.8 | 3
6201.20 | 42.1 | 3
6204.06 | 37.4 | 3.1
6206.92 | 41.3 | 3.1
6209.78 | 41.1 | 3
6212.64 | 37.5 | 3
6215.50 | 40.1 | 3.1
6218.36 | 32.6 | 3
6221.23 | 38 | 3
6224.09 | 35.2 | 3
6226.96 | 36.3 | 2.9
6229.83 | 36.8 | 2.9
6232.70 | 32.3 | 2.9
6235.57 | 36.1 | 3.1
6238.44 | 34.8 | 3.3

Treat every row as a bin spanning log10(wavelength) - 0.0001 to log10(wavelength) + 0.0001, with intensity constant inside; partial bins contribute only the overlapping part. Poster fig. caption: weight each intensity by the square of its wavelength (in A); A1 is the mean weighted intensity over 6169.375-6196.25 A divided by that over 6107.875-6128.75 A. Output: 0.91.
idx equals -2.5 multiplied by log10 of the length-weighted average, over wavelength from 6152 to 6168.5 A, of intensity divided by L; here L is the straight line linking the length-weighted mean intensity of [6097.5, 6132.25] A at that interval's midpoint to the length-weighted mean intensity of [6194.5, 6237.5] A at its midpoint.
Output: 0.09 mag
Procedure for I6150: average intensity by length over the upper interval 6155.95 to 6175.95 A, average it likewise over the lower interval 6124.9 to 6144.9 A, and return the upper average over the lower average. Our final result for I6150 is 0.77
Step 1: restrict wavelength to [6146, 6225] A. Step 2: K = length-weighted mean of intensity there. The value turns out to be 40.6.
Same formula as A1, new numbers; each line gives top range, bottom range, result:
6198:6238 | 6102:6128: 0.84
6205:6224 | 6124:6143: 0.80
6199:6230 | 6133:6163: 0.80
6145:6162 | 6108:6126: 1.04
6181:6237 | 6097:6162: 0.82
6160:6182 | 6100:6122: 0.81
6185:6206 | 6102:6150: 0.84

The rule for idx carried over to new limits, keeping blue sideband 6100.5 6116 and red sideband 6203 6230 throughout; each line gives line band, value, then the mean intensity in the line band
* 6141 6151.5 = -0.13 mag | 50.5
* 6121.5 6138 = -0.02 mag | 47.1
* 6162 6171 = 0.26 mag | 33.4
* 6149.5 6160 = -0.13 mag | 49.3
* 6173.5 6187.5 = -0.03 mag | 42.5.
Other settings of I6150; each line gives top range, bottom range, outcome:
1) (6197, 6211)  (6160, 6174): 1.13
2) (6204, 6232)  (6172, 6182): 0.90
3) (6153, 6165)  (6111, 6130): 0.90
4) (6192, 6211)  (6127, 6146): 0.78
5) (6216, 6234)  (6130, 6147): 0.70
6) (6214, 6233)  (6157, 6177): 0.94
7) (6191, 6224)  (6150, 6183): 0.93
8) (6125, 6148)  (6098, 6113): 1.00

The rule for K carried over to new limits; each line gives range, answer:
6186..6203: 39.9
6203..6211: 40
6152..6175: 40.3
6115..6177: 45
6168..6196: 41.4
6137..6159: 49.5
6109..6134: 47.6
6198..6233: 37.7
